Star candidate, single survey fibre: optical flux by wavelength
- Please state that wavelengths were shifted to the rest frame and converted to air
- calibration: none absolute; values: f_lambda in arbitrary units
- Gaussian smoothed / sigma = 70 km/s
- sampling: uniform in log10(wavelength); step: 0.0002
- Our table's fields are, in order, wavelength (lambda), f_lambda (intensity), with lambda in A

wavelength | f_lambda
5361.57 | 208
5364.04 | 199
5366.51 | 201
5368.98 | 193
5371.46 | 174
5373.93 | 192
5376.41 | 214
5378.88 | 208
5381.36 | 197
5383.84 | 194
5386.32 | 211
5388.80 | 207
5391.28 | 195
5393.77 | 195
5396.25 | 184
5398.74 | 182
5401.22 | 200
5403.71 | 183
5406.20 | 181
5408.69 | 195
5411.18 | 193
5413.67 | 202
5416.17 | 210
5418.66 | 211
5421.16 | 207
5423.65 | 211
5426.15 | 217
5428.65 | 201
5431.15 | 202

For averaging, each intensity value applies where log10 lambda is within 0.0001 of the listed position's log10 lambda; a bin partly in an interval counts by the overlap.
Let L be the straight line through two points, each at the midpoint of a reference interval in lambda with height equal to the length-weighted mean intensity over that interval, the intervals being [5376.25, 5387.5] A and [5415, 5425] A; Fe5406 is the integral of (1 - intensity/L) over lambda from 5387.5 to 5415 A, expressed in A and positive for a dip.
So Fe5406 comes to 1.9 A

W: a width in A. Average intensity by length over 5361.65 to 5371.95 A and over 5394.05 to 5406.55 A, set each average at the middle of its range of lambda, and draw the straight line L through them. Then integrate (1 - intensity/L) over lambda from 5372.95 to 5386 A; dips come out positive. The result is -0.7 A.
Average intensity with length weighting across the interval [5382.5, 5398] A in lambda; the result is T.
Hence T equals 197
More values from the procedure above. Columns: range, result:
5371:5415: 195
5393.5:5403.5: 189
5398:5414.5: 191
